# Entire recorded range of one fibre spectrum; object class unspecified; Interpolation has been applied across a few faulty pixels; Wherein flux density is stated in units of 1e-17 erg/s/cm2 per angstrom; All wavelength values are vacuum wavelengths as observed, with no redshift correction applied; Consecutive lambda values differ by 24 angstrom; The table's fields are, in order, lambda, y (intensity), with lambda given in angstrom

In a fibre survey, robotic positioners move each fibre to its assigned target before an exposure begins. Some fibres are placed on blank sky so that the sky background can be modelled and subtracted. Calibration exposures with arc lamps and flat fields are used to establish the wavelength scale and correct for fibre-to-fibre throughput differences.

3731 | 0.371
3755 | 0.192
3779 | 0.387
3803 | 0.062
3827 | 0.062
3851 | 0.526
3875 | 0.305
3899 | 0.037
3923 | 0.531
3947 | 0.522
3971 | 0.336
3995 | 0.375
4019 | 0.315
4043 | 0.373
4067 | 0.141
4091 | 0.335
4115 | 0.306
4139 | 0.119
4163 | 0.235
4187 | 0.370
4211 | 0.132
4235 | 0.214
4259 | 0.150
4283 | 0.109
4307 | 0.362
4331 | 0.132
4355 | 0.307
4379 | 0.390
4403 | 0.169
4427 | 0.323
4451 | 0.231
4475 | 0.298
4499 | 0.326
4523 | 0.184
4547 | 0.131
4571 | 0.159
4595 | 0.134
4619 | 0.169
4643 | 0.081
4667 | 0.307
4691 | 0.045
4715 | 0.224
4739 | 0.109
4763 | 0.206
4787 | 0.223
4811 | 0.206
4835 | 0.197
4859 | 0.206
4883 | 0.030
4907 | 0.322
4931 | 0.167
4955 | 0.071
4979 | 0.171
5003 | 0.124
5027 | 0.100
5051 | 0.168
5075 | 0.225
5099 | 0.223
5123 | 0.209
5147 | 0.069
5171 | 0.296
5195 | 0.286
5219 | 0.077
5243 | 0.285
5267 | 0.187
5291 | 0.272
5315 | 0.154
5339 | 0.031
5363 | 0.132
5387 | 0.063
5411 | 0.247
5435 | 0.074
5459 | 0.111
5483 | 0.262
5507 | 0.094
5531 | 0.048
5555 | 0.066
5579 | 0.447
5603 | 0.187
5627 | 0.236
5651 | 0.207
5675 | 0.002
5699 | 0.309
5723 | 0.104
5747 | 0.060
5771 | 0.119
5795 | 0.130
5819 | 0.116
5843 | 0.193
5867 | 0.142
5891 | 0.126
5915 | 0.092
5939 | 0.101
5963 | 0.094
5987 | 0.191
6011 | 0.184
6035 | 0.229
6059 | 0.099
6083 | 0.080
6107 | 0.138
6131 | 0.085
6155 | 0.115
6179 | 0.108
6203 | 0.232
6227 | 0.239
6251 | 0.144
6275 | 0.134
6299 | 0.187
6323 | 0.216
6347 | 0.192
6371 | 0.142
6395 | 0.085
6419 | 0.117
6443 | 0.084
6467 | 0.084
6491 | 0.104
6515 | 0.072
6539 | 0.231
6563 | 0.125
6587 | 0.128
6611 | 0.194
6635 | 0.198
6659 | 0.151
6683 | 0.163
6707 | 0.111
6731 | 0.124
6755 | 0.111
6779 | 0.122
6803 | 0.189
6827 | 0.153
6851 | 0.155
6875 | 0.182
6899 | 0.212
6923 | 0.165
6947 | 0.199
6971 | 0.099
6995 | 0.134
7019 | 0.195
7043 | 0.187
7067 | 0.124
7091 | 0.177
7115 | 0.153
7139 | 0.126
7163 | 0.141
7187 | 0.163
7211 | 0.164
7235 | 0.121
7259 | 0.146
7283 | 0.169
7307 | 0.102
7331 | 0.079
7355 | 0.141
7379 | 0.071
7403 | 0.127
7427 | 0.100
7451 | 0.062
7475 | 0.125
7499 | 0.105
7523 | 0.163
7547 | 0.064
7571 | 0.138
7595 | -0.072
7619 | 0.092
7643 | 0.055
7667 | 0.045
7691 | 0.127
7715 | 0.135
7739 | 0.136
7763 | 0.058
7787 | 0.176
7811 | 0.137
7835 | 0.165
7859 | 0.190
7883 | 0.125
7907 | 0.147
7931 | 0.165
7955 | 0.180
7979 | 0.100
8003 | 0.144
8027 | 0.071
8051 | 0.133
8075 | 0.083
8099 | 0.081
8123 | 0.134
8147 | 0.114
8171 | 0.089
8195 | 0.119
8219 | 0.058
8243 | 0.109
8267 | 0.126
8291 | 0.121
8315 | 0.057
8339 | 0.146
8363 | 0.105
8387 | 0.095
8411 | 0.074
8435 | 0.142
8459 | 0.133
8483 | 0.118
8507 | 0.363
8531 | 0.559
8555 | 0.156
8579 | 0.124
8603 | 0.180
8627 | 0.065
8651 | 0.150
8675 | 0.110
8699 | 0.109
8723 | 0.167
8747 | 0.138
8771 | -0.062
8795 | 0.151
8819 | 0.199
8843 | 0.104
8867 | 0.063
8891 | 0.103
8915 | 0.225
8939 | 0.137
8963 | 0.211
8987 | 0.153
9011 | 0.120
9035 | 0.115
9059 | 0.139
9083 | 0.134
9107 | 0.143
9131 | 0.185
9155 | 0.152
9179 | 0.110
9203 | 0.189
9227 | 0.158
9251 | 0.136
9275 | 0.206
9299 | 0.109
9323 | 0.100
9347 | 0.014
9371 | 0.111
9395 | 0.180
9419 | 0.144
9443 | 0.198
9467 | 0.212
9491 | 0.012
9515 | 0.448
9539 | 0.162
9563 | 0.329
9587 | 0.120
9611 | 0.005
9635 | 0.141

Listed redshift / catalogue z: 1.29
